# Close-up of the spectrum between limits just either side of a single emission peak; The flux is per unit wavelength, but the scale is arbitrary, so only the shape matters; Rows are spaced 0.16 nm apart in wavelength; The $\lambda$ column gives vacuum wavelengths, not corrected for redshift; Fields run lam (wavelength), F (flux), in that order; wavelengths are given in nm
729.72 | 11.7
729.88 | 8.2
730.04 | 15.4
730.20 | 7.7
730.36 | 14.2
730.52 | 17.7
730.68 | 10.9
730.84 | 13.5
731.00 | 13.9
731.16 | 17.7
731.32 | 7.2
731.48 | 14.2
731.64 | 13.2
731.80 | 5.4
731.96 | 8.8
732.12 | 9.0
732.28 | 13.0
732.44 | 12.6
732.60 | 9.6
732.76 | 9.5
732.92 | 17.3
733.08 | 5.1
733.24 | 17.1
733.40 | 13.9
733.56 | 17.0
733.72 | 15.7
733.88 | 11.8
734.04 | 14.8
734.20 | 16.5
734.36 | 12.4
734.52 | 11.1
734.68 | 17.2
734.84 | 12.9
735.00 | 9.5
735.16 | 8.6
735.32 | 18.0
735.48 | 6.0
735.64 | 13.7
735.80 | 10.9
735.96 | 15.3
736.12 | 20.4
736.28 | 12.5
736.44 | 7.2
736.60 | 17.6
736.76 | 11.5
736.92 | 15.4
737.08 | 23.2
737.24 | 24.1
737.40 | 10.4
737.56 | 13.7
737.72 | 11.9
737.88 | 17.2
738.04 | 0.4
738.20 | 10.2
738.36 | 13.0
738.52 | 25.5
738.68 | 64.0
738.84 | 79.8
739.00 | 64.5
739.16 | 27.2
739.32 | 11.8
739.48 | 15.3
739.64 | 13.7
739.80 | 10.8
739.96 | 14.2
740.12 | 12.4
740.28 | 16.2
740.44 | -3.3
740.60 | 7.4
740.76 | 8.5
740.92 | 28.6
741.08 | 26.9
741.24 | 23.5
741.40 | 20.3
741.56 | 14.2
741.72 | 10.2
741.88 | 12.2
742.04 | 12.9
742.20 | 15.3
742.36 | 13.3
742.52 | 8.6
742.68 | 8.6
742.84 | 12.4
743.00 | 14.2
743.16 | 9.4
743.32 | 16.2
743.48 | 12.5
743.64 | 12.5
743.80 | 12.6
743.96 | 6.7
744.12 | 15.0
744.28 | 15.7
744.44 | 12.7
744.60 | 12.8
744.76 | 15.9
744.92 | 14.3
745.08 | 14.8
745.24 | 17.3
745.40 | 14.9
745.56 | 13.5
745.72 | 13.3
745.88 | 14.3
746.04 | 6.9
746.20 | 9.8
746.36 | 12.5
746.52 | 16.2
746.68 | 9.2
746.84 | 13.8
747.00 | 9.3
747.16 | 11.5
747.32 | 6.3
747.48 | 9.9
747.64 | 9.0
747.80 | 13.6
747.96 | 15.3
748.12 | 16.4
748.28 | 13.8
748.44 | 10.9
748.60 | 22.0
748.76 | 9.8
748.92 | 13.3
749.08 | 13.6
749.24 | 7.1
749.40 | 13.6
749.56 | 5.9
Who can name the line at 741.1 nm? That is [N II] 6583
